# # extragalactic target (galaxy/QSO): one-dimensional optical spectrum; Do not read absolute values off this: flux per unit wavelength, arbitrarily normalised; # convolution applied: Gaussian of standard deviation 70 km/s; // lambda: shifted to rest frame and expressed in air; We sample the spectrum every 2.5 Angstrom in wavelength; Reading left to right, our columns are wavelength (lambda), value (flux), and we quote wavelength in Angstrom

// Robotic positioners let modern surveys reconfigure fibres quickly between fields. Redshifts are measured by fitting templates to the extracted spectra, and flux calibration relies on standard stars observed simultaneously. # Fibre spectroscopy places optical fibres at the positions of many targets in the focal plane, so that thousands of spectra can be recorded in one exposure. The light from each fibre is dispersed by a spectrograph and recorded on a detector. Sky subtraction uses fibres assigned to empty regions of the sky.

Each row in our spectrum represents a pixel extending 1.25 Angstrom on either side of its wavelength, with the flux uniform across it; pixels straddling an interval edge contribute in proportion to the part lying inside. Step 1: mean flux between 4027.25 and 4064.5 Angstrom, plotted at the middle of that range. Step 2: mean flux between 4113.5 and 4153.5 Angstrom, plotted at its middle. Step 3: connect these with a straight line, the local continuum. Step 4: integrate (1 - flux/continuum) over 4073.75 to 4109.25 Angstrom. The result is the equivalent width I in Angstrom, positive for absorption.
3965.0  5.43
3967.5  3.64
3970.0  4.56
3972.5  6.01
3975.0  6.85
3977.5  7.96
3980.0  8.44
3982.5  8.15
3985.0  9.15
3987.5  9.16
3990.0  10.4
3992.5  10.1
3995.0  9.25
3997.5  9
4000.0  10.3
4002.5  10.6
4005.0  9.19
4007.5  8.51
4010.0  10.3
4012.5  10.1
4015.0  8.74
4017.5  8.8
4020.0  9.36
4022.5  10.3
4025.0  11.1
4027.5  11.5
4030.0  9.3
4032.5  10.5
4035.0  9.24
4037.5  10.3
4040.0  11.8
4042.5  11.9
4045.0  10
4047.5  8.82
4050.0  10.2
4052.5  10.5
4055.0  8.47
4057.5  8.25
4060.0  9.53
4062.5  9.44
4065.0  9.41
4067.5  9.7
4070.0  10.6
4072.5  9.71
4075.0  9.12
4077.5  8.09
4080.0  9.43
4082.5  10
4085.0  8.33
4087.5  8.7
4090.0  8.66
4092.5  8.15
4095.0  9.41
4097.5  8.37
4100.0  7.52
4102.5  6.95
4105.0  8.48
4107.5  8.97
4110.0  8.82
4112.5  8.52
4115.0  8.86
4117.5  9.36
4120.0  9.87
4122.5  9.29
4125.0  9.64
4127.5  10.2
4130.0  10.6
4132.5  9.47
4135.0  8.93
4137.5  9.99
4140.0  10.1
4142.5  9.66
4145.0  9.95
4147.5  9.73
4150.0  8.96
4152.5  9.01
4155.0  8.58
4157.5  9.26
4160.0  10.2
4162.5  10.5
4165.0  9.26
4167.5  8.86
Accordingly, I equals 4.3 Angstrom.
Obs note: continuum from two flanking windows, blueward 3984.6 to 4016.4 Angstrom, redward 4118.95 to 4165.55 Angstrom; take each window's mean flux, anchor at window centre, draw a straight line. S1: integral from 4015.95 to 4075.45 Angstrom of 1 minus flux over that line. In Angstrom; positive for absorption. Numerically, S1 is -1.8 Angstrom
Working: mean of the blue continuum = 9.61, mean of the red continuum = 9.65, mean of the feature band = 9.92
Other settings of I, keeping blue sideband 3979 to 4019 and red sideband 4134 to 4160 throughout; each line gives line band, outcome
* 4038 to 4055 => -1.7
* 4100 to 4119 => 1.9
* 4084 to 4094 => 1.0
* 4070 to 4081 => 0.2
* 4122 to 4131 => -0.5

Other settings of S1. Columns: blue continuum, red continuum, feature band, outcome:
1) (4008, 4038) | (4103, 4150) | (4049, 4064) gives 0.6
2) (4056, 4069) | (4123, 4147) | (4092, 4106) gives 2.1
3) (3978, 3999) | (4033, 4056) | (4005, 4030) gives -0.3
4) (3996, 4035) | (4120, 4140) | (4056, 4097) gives 2.7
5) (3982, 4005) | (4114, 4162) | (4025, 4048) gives -2.1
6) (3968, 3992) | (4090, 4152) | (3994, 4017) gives -4.3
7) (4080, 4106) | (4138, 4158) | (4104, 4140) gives -1.6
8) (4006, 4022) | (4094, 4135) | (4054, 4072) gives -0.4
